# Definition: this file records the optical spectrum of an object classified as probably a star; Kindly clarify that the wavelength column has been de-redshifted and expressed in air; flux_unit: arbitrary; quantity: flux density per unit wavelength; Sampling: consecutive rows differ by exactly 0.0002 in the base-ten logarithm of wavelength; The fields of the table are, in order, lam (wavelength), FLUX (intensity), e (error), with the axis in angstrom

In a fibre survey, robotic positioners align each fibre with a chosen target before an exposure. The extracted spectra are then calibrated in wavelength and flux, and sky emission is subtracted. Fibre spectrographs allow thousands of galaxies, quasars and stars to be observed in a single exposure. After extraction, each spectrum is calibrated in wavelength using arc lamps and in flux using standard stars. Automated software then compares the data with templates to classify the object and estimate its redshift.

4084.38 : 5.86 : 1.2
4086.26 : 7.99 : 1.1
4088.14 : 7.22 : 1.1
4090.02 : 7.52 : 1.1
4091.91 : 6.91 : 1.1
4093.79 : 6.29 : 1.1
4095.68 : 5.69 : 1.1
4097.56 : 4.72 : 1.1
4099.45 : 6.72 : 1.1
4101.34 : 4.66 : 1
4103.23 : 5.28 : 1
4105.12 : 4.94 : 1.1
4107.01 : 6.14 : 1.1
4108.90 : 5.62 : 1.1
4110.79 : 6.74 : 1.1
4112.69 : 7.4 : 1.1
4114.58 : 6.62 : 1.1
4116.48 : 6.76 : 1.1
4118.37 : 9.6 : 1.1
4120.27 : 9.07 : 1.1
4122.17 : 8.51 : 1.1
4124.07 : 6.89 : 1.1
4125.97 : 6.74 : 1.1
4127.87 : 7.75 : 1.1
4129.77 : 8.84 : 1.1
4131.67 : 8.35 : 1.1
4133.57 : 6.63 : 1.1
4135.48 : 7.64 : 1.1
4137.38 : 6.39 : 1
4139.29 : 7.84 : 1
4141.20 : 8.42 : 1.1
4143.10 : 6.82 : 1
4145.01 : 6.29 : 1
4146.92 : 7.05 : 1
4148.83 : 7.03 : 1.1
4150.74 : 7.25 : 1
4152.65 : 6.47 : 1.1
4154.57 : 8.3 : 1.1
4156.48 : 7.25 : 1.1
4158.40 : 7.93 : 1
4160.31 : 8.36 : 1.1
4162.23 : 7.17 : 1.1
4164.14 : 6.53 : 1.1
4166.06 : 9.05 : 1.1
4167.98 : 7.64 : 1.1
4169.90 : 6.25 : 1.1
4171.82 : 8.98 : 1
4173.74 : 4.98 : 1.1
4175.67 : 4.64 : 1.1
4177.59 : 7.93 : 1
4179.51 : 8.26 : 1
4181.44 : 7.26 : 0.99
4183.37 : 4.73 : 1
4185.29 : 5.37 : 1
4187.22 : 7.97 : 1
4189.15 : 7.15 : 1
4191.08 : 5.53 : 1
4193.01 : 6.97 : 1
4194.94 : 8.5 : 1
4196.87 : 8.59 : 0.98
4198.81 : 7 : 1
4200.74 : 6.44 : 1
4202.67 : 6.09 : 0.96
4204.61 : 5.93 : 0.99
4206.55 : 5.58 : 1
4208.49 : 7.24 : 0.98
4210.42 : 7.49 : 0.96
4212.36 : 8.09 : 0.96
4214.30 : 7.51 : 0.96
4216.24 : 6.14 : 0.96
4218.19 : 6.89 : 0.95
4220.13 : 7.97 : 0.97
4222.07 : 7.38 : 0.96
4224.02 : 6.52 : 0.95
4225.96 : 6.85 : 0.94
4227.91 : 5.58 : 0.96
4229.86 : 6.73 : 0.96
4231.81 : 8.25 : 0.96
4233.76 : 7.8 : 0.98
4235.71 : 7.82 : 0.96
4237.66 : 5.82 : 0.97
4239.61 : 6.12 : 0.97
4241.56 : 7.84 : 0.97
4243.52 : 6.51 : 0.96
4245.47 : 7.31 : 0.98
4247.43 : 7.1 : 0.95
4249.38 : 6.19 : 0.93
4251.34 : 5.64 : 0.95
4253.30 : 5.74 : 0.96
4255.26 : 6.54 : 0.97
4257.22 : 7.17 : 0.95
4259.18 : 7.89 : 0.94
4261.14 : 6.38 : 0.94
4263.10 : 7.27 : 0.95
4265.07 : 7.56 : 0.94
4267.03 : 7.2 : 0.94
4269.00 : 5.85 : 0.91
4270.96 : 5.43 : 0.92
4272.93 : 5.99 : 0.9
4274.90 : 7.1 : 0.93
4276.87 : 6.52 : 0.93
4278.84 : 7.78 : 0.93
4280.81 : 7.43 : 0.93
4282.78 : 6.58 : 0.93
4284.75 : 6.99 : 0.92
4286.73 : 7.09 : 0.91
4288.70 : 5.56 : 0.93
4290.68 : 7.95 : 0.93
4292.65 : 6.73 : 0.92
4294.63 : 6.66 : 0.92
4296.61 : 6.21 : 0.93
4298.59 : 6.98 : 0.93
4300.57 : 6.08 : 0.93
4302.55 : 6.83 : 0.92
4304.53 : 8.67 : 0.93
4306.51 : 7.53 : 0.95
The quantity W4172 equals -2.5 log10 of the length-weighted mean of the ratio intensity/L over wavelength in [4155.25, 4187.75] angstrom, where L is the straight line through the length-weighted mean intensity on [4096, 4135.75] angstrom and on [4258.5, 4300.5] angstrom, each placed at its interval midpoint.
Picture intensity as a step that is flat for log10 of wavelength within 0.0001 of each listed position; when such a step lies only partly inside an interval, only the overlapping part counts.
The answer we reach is -0.03 mag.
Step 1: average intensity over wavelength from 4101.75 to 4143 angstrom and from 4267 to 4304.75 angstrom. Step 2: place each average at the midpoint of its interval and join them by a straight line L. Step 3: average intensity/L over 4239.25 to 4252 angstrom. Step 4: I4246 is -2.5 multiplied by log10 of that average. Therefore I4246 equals 0.02 mag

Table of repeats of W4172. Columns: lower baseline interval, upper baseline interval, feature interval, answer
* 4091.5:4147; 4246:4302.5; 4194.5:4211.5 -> -0.02 mag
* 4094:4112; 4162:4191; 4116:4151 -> -0.23 mag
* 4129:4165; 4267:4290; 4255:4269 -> -0.06 mag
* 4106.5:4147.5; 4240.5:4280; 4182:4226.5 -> 0.02 mag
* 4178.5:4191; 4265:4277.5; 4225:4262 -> -0.04 mag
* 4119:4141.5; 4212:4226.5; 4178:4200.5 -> 0.05 mag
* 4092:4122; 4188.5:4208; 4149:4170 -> -0.13 mag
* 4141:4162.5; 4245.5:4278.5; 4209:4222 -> -0.06 mag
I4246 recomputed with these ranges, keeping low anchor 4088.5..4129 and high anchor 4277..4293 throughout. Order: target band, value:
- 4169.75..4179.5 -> 0.01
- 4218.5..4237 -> -0.04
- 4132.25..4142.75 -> -0.10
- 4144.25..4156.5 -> -0.05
